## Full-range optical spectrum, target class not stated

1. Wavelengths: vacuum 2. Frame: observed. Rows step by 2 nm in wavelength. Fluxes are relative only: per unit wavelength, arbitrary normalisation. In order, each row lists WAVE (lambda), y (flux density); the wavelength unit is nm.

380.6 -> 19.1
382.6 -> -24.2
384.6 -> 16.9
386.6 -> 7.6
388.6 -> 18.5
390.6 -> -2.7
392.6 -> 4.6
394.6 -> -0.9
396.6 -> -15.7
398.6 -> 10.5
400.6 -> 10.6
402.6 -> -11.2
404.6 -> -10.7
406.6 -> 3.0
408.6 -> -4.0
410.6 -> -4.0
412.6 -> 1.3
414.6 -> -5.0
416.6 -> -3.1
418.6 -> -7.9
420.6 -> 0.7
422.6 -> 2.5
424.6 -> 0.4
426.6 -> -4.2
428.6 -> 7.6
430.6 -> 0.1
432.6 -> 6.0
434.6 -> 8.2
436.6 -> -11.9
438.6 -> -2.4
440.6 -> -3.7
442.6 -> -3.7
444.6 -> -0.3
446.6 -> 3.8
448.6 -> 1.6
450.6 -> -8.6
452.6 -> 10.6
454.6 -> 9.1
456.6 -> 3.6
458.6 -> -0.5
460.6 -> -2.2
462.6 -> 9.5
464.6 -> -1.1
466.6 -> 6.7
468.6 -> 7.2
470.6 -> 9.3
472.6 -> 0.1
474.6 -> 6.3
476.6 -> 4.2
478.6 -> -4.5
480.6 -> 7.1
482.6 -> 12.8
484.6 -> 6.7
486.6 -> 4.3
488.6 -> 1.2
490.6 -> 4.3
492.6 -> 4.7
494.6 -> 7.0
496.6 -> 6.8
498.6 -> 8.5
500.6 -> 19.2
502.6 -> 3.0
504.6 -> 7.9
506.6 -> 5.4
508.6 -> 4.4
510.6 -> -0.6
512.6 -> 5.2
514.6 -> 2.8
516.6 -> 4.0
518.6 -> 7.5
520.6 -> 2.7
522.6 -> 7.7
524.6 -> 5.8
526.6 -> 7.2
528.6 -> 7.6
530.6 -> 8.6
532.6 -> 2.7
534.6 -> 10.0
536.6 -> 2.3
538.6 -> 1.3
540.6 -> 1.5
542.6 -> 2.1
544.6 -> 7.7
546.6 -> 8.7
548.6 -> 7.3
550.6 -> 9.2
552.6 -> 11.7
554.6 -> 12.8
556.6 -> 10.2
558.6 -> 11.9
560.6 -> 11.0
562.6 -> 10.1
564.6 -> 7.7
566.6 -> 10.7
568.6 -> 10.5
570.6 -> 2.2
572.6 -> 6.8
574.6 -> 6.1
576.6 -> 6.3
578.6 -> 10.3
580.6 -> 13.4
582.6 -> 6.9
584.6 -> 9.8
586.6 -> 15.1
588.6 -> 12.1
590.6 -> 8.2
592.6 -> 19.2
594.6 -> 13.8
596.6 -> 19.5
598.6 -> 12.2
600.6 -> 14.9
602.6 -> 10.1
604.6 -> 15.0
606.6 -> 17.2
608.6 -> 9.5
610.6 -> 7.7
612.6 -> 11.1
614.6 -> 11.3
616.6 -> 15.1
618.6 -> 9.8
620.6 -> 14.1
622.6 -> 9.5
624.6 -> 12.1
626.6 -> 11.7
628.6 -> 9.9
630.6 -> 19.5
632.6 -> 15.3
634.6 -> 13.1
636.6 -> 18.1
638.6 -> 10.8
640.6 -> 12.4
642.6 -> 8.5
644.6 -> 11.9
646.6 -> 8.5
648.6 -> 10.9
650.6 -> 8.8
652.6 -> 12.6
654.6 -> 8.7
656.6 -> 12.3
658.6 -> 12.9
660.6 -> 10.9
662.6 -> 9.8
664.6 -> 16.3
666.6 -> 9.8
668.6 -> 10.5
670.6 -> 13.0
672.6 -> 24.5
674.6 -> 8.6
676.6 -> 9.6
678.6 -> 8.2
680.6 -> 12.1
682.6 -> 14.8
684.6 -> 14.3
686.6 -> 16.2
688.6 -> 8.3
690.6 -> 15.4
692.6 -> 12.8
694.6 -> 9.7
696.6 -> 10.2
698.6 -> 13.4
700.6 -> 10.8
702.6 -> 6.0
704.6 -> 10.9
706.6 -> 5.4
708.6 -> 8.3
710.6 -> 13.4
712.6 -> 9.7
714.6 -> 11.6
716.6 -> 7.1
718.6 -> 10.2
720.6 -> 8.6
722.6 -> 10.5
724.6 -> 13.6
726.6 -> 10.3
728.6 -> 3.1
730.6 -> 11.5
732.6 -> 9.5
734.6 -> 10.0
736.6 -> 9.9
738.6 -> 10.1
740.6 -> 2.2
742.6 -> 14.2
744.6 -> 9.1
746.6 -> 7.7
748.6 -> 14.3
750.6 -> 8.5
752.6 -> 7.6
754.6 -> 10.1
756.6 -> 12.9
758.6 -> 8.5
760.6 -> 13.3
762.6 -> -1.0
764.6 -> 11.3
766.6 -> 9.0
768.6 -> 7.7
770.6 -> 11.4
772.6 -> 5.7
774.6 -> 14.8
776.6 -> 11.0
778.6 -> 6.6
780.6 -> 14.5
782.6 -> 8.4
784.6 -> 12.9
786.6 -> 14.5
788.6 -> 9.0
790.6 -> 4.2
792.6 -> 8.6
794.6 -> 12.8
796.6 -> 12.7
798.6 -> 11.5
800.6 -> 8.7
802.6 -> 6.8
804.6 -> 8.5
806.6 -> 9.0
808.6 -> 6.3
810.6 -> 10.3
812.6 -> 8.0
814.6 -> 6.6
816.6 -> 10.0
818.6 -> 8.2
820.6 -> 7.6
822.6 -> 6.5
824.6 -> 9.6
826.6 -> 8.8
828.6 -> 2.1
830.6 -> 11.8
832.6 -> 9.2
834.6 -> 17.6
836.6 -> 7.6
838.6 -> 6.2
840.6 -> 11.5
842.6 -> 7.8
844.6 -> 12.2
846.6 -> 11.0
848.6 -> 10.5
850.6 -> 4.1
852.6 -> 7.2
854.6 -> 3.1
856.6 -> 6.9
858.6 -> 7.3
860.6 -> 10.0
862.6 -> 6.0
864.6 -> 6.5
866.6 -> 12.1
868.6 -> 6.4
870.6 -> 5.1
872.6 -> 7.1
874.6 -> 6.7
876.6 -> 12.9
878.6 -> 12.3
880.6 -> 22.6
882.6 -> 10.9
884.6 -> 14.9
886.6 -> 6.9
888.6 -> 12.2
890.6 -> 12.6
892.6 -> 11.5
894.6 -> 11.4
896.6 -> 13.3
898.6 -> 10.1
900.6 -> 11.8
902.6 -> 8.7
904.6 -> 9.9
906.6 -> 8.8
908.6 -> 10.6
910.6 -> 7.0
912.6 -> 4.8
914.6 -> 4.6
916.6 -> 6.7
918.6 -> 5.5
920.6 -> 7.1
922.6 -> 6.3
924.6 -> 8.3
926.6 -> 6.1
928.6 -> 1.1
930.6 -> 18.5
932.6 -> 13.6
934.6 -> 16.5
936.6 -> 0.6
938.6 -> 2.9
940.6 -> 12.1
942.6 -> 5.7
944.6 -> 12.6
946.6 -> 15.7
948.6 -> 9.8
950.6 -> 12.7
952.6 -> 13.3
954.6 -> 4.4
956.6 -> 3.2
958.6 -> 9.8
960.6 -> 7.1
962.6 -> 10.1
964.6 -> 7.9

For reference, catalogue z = 0.342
